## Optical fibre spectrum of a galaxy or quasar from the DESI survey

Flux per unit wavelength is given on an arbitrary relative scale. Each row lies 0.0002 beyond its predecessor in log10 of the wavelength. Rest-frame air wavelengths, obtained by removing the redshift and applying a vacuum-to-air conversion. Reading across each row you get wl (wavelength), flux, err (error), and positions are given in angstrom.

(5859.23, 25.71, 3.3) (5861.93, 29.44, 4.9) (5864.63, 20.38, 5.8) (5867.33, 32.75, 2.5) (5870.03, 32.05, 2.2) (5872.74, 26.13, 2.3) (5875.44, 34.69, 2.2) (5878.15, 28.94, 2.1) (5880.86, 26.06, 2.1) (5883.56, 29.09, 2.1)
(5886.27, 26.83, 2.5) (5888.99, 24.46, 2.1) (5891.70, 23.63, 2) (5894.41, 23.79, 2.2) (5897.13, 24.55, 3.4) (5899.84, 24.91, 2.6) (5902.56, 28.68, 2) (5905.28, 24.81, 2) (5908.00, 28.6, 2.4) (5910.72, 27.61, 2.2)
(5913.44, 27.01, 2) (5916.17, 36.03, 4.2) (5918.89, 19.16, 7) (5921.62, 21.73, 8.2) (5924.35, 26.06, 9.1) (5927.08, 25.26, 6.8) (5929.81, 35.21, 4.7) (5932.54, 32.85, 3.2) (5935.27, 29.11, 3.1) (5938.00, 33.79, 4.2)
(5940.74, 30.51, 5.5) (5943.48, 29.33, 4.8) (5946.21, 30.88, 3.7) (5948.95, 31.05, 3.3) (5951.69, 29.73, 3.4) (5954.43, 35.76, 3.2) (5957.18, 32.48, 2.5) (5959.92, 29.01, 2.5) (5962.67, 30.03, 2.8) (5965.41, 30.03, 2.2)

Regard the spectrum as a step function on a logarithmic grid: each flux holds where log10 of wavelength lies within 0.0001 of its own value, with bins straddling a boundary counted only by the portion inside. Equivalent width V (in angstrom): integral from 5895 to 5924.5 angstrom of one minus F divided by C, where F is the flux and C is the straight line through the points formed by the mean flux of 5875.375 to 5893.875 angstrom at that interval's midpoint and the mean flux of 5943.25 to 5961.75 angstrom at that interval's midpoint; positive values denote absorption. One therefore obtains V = 2.4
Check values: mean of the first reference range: 27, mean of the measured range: 26.2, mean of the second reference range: 31.3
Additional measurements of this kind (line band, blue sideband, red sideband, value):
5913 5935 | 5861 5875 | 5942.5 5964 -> 1.6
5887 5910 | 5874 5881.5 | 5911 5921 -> 2.3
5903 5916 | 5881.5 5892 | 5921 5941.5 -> 0.0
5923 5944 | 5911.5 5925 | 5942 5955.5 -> -1.2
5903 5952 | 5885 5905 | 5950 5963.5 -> -0.5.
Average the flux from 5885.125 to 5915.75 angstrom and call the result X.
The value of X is 26.2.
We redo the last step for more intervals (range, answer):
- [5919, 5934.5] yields 27.5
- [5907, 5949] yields 29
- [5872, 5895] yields 27.2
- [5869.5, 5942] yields 27.8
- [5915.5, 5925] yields 25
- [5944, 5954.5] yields 31.2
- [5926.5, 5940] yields 31.6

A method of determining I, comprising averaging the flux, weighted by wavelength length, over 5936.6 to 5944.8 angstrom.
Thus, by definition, 31.2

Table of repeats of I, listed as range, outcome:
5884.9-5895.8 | 24.7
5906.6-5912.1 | 28.1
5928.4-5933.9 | 34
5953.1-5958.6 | 34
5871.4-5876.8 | 30.4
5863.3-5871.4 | 28.4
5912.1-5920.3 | 27.4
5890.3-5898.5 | 24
